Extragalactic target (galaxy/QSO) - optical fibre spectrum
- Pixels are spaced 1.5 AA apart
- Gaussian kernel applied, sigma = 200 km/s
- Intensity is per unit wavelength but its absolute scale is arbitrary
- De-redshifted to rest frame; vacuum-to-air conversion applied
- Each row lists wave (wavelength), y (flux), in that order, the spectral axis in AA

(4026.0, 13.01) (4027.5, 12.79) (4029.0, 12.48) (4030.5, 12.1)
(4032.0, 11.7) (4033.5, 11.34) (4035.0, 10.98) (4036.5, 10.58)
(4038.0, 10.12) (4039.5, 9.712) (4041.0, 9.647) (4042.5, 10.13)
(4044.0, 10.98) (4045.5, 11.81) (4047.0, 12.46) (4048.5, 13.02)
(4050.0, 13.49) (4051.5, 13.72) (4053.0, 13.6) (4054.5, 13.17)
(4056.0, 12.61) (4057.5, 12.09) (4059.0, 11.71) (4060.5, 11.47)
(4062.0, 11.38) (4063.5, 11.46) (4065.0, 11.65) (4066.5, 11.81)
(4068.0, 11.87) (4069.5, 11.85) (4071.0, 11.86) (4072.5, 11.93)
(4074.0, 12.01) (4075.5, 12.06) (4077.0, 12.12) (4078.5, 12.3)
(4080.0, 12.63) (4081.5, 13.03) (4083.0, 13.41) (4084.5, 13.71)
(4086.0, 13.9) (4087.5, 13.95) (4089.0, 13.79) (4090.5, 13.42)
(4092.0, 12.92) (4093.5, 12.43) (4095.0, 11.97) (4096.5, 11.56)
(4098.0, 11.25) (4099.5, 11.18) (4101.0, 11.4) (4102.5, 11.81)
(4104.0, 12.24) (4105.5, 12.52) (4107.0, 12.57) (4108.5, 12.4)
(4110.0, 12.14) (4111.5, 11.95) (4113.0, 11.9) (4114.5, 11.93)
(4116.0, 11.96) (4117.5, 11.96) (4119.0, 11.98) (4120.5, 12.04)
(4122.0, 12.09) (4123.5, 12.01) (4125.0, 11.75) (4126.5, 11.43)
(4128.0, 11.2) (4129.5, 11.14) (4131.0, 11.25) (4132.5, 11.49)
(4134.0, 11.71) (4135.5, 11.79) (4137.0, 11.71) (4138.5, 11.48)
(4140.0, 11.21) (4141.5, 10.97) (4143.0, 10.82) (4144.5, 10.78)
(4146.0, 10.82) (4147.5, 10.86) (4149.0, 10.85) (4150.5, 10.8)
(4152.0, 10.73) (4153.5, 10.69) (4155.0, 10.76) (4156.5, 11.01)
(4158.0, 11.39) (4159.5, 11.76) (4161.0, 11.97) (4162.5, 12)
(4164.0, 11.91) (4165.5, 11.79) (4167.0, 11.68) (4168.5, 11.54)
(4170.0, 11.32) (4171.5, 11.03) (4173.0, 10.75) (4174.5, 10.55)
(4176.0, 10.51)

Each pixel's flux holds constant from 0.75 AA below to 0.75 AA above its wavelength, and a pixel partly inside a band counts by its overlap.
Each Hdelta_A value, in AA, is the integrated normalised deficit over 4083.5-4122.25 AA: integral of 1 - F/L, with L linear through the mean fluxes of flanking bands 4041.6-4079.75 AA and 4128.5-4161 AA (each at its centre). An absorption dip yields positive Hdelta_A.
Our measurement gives -2.4 AA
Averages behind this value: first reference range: 12.1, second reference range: 11.2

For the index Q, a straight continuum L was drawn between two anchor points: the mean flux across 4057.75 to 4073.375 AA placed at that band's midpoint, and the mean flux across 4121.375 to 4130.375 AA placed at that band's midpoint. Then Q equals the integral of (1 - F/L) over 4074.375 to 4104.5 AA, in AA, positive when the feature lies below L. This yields -2.3 AA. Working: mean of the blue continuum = 11.7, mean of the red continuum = 11.6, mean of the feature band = 12.5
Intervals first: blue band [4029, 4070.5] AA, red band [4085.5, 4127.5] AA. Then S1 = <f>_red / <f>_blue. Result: 1.0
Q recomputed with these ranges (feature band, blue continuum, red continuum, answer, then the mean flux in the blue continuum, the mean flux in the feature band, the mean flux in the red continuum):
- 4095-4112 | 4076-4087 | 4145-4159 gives 0.6 AA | 13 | 11.9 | 10.9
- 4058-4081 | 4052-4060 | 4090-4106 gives 1.0 AA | 12.6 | 11.9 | 12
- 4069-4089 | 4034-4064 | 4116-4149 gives -1.9 AA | 11.7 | 12.7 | 11.4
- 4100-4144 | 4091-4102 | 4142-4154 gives -1.6 AA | 11.9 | 11.7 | 10.8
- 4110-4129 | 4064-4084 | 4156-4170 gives 0.1 AA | 12.2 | 11.9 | 11.7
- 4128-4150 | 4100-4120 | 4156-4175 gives 1.0 AA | 12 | 11.2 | 11.5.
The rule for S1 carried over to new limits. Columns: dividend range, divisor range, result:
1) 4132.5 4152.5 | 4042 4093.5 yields 0.89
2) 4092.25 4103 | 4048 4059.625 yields 0.91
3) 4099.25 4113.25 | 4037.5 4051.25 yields 1.06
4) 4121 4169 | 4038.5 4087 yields 0.94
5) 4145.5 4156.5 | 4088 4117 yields 0.89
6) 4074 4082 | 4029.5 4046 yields 1.14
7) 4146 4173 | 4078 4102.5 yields 0.89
